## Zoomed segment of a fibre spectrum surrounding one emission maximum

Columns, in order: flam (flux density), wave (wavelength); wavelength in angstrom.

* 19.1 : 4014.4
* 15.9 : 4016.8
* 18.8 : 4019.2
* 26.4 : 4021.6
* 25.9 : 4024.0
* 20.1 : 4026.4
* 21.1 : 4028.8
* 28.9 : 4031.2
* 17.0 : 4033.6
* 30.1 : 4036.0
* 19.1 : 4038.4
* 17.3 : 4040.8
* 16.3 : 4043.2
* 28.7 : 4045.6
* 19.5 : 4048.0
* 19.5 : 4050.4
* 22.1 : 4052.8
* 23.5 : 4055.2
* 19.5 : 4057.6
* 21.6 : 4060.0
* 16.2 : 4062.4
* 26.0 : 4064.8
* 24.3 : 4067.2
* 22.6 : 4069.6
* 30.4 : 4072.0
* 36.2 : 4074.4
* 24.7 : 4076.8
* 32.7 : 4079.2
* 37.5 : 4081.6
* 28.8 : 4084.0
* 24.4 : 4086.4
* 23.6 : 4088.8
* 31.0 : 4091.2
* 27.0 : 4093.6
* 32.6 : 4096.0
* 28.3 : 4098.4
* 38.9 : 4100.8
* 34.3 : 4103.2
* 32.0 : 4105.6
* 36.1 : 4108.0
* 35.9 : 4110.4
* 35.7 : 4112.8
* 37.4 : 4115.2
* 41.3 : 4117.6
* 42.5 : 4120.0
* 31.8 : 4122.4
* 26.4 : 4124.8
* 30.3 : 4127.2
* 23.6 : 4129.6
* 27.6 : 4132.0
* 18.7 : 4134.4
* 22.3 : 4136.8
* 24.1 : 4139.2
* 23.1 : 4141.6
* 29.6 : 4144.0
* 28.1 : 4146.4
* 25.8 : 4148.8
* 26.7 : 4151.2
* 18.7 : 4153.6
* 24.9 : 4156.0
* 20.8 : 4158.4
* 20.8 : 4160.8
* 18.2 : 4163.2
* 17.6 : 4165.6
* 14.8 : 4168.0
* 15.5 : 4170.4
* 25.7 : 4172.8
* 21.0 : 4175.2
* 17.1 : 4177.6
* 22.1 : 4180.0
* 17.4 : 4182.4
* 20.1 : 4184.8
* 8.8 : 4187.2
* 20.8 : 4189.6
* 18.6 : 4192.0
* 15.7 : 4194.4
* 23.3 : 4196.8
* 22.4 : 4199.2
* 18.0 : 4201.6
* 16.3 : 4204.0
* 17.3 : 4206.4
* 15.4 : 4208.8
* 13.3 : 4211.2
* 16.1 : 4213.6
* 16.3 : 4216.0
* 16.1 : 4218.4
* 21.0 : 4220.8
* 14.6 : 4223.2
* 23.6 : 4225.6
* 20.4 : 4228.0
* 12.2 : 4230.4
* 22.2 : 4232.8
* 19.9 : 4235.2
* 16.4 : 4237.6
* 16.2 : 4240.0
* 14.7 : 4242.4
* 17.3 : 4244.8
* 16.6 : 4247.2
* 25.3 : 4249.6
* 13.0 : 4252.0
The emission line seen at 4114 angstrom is C III] 1909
